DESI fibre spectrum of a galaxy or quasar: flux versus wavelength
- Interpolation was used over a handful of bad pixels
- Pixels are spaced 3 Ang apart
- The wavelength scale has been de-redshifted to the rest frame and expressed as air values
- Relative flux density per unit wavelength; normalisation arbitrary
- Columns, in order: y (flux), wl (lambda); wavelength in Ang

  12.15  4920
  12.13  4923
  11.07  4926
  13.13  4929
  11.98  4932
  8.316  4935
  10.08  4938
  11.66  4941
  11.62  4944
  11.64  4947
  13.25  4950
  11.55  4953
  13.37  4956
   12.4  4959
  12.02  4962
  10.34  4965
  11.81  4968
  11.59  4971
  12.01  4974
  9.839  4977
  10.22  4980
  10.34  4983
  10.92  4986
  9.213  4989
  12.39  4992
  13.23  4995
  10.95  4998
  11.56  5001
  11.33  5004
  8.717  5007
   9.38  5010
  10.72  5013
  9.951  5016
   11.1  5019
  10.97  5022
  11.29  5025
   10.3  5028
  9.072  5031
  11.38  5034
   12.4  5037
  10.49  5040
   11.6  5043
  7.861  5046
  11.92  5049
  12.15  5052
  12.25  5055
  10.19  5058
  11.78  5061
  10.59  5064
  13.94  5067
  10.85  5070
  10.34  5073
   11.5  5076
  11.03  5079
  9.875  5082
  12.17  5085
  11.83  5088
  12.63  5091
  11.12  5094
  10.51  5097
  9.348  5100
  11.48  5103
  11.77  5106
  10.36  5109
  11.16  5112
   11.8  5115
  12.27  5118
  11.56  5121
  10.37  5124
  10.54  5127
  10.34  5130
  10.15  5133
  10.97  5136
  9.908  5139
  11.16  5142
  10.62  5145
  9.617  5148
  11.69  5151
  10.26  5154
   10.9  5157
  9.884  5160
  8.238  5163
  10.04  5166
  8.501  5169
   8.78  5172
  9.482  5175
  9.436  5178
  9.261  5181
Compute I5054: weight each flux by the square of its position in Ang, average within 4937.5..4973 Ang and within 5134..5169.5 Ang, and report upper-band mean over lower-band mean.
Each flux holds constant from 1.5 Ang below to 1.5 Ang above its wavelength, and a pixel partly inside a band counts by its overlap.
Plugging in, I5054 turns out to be 0.93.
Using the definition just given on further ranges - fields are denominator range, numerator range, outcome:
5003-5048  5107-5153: 1.08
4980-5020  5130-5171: 1.00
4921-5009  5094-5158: 1.02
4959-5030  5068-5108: 1.06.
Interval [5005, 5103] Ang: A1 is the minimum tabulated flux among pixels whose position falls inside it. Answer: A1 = 7.861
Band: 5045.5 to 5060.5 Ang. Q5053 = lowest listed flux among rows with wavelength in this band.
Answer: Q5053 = 7.861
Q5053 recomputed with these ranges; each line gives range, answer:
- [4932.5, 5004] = 8.316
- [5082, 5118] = 9.348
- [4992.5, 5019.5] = 8.717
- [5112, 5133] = 10.15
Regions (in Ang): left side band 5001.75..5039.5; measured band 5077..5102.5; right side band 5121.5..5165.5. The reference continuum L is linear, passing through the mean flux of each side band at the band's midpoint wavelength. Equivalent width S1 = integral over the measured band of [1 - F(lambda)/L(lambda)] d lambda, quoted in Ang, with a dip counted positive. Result -1.6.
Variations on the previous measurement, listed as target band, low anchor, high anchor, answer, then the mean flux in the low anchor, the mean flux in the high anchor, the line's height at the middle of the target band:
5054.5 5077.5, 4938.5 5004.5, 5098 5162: -0.7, 11.5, 10.7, 11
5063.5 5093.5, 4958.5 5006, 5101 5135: -1.1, 11.2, 11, 11.1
